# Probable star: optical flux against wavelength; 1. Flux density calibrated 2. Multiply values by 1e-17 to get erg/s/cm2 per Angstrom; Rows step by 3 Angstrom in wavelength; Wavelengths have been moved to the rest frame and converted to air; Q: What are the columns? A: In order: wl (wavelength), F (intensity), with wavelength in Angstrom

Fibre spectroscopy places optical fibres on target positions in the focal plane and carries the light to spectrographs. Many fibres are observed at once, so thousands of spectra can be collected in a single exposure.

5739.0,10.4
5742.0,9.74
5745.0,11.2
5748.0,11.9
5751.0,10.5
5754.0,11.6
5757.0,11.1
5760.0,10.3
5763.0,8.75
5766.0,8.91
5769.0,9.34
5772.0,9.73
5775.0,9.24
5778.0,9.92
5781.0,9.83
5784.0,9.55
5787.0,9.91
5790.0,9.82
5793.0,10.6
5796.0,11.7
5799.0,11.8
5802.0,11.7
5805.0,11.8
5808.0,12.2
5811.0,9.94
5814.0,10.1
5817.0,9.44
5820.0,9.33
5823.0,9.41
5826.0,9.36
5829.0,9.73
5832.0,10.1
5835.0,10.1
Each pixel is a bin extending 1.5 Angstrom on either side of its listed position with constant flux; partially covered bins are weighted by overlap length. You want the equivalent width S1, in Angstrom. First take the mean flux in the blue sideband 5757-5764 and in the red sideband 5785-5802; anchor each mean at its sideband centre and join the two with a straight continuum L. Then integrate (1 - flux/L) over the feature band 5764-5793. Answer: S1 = 2.2 Angstrom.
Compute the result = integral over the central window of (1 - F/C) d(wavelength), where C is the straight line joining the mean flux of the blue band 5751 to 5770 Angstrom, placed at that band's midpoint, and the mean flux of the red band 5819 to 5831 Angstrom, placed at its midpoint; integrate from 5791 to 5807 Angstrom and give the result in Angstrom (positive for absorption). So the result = -2.9 Angstrom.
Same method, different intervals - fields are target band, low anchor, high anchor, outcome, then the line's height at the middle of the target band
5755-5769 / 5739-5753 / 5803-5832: 1.2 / 10.7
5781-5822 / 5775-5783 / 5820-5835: -3.6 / 9.7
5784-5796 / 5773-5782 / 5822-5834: -0.7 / 9.66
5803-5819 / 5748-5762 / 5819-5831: -1.5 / 9.77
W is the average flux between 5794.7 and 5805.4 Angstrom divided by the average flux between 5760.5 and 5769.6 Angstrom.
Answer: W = 1.29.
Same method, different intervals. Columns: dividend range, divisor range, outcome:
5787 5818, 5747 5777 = 1.08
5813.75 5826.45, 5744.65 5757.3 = 0.84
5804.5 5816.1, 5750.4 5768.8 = 1.07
